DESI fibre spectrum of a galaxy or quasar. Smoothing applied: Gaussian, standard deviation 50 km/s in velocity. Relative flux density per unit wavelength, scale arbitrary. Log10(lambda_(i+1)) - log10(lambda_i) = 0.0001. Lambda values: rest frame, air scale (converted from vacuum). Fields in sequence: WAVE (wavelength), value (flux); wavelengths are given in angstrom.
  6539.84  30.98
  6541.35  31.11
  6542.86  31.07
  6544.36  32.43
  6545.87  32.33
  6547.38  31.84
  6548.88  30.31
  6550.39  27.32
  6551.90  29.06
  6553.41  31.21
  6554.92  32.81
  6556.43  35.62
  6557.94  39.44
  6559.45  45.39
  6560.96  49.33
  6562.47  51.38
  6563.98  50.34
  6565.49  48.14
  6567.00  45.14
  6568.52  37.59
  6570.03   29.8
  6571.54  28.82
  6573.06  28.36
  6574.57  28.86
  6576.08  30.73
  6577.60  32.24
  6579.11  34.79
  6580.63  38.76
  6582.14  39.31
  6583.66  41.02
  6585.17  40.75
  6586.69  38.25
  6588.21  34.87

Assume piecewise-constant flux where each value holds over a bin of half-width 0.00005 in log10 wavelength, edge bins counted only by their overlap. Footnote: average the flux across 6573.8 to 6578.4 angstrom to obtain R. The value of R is 30.7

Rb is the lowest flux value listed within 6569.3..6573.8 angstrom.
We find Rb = 28.36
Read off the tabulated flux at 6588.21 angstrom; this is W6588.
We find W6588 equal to 34.87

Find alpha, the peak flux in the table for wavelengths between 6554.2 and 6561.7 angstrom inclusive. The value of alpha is 49.33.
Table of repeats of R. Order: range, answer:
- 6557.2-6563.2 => 46.4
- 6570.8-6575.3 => 28.7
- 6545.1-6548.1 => 32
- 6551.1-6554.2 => 30.1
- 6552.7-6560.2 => 36.9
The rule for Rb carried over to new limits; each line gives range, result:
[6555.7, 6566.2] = 35.62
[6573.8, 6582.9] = 28.86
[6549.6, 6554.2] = 27.32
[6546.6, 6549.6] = 30.31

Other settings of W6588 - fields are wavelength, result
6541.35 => 31.11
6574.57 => 28.86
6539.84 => 30.98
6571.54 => 28.82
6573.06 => 28.36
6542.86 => 31.07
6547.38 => 31.84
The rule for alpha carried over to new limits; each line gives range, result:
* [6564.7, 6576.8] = 48.14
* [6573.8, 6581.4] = 38.76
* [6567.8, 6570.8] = 37.59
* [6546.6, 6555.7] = 32.81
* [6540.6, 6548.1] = 32.43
